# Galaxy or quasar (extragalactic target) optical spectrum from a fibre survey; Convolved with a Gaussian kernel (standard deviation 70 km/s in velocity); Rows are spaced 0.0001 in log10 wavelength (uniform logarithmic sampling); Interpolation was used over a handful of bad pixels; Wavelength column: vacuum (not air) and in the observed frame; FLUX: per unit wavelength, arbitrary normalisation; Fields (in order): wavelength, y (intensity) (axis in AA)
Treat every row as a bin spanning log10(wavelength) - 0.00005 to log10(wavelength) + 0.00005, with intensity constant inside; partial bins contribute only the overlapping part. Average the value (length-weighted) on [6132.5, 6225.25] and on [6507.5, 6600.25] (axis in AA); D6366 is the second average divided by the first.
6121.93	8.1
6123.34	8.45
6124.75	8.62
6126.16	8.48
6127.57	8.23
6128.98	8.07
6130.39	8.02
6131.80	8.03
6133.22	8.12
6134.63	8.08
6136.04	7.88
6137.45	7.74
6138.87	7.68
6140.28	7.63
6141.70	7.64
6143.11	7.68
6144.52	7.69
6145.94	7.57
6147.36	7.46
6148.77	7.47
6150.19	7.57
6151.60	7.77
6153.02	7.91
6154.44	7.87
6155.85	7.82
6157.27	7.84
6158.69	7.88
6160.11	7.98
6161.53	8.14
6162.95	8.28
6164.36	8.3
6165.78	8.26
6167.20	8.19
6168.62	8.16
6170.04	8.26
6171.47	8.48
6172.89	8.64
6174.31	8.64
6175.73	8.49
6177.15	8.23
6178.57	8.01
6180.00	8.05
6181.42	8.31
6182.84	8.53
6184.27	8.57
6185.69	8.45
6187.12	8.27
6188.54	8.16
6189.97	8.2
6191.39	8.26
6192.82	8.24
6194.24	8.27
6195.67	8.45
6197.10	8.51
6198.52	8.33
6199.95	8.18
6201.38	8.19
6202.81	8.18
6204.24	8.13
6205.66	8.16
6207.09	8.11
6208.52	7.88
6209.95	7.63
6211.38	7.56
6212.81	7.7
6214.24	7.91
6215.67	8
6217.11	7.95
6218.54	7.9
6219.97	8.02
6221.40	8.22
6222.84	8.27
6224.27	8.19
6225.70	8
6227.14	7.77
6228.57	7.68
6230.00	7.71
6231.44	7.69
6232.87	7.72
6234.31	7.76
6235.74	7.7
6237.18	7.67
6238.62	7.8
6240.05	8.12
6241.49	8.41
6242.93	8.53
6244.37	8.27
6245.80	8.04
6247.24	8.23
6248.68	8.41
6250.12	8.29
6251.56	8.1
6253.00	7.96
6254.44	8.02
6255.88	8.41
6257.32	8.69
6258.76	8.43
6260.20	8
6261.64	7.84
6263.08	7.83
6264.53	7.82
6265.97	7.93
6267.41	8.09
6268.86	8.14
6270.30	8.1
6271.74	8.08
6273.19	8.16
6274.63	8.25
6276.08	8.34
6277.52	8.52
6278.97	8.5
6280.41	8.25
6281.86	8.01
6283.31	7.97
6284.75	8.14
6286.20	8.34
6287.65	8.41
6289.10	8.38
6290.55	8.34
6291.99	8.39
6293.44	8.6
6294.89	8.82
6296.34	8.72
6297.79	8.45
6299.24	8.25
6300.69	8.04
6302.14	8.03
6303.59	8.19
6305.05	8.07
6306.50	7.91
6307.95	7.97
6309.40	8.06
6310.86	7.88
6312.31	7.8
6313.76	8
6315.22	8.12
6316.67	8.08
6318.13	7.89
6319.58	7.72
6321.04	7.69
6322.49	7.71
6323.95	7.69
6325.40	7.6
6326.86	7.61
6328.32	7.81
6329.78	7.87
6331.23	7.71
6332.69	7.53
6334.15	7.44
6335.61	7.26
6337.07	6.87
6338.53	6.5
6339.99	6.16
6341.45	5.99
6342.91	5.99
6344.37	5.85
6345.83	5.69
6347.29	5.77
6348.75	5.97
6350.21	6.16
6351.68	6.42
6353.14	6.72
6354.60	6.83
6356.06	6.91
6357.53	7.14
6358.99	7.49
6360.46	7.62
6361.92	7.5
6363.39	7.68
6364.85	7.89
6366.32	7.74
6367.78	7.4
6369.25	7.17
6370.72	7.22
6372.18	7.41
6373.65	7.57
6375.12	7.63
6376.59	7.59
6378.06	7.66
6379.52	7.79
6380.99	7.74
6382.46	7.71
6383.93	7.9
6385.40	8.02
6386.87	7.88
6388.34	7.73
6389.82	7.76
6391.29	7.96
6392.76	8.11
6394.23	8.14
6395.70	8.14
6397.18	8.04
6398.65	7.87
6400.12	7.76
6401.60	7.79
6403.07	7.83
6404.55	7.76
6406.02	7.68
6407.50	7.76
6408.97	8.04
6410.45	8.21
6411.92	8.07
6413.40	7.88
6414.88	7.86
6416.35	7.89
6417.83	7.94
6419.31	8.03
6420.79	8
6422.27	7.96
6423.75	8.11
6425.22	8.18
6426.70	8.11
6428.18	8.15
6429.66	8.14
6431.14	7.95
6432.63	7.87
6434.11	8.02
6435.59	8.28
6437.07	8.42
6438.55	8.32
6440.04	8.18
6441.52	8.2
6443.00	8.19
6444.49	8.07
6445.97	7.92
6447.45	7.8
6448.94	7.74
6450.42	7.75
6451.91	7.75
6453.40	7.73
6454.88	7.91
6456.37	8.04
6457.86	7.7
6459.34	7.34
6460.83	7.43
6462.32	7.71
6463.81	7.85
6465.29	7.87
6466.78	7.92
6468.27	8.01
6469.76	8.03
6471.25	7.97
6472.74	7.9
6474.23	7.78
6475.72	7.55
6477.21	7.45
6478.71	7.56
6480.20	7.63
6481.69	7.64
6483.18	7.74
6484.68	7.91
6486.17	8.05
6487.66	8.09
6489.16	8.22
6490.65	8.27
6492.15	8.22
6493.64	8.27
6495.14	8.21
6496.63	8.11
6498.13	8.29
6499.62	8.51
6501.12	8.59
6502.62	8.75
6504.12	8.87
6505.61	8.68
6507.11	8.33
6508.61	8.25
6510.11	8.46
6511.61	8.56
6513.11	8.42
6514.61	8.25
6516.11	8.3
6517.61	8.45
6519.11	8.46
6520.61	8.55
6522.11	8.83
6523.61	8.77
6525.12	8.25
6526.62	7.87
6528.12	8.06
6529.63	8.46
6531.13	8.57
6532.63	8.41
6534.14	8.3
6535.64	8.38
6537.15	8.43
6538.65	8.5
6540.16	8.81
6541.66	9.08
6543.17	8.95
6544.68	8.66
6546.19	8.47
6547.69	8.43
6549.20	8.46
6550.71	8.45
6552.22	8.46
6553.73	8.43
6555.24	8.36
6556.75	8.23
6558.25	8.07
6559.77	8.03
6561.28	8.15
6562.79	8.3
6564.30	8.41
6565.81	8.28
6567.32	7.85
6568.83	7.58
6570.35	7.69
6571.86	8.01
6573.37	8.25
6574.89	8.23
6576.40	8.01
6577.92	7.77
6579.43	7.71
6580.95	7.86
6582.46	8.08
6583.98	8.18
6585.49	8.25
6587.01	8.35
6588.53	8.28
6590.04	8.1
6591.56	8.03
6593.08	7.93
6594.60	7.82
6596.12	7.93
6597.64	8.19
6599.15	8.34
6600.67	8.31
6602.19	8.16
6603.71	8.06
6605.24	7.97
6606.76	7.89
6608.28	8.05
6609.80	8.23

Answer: 1.03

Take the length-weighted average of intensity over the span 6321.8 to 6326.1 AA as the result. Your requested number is 7.67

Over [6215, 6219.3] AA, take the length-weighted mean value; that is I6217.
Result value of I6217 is 7.94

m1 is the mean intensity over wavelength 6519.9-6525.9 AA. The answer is 8.59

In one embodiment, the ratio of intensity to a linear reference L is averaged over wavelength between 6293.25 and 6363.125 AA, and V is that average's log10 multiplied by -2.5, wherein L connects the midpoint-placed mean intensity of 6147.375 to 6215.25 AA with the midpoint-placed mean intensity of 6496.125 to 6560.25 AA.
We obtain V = 0.12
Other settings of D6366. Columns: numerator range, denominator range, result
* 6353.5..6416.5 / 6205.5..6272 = 0.96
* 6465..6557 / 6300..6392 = 1.12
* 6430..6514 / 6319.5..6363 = 1.15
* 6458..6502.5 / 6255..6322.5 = 0.97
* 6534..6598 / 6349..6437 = 1.07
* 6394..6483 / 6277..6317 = 0.96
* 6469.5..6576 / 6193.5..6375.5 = 1.06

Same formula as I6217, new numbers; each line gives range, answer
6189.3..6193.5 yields 8.24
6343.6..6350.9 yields 5.89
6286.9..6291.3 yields 8.38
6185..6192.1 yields 8.27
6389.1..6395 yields 8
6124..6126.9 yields 8.55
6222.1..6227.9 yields 8.05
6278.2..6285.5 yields 8.18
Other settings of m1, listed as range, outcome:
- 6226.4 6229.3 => 7.73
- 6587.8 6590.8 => 8.21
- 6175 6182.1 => 8.22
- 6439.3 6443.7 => 8.2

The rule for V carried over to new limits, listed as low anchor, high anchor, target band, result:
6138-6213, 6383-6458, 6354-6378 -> 0.08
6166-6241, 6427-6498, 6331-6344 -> 0.18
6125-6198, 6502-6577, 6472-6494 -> 0.06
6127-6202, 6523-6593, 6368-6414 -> 0.05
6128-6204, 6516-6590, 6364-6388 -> 0.08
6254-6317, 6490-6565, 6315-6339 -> 0.09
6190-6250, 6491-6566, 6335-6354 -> 0.29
